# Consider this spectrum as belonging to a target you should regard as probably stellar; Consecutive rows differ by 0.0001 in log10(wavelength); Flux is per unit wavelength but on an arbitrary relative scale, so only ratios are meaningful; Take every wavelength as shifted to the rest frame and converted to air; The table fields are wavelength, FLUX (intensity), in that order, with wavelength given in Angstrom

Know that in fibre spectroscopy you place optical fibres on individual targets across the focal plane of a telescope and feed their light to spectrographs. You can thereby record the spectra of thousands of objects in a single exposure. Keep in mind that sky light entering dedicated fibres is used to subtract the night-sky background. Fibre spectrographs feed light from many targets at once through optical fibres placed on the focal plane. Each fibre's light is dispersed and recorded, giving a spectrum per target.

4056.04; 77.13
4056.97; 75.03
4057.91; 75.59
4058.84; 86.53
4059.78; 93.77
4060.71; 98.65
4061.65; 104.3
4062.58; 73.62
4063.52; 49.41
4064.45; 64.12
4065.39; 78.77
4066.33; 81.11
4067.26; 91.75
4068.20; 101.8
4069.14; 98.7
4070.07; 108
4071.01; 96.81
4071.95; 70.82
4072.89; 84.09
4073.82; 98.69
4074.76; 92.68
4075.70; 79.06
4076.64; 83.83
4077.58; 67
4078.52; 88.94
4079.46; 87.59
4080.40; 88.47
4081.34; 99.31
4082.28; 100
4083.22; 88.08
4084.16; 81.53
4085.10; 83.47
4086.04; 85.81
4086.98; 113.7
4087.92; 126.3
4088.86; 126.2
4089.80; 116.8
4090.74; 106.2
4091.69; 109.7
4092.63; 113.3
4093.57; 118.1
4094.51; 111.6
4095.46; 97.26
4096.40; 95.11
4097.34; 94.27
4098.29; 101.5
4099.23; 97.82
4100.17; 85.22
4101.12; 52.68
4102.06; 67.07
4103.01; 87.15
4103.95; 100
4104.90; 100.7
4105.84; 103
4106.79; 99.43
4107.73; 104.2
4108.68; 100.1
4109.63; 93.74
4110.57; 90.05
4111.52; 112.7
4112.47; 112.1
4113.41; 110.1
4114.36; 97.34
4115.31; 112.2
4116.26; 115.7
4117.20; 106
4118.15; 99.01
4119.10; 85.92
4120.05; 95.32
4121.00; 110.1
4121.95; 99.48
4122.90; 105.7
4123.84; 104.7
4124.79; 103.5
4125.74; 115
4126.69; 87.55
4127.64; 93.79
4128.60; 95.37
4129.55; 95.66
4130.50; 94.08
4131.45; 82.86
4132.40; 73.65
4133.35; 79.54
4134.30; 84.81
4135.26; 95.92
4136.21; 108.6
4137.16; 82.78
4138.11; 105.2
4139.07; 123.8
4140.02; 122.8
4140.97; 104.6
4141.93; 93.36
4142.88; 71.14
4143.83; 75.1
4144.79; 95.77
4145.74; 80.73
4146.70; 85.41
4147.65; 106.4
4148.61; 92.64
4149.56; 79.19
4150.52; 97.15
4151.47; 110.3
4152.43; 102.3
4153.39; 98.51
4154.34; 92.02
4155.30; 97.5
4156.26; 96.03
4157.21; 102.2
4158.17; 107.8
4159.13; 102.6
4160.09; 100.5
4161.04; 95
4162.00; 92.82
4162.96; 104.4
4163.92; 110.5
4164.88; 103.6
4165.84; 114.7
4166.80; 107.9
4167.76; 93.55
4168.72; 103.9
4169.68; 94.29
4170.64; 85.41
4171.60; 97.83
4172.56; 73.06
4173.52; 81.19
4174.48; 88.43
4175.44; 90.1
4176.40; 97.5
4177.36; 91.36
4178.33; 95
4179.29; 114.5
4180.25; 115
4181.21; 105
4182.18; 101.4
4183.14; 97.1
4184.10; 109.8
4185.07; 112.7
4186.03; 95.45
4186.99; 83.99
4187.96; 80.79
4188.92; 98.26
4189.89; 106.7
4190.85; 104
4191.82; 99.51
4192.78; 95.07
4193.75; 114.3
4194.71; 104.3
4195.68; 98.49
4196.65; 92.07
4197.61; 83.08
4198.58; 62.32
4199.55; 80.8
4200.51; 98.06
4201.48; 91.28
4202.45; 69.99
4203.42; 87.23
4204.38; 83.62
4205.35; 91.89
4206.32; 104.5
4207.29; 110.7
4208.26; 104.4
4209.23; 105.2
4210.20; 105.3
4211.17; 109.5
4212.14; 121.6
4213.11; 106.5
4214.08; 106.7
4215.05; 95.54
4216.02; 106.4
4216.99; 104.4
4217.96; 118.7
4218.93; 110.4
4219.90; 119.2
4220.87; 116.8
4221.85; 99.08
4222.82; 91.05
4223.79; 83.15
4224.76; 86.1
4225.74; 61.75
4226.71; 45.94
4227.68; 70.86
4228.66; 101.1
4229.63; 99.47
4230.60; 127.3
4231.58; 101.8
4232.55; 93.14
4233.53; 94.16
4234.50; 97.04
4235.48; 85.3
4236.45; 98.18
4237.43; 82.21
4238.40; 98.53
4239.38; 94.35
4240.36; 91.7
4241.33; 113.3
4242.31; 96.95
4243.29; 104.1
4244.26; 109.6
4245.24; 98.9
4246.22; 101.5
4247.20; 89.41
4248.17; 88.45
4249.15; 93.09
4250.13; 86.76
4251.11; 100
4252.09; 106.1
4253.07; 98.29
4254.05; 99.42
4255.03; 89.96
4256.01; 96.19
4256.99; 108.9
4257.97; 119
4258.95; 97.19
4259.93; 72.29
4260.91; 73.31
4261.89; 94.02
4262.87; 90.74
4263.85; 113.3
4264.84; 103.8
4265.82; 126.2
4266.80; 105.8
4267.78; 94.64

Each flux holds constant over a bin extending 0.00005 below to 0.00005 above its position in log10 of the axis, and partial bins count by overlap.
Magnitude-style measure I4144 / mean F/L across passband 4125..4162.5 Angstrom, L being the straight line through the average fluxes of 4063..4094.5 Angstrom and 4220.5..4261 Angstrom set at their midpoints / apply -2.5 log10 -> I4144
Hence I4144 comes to -0.02 mag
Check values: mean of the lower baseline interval 93.6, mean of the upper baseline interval 94.5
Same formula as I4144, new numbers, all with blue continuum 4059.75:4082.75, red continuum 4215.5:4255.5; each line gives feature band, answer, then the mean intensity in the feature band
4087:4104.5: -0.140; 101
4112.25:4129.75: -0.140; 102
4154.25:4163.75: -0.086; 99.7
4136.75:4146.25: -0.052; 95.6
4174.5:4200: -0.039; 97.1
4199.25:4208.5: 0.029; 92.2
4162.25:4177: -0.042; 96.3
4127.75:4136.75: 0.006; 90.1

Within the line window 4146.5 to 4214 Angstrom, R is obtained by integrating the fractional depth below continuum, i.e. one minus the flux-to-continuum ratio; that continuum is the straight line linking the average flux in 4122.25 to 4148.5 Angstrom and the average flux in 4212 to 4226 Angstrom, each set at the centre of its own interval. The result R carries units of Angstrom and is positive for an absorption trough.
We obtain 0.7 Angstrom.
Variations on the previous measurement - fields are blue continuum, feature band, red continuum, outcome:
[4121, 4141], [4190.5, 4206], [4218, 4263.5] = 0.88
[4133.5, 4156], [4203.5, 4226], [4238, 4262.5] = -1.30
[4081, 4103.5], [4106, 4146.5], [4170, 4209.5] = -0.35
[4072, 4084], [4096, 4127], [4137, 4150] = -2.49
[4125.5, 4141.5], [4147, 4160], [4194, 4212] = -0.38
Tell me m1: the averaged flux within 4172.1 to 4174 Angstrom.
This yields 77.2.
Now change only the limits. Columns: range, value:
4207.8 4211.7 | 106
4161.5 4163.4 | 98.3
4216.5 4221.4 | 114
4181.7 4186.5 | 103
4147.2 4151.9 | 97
